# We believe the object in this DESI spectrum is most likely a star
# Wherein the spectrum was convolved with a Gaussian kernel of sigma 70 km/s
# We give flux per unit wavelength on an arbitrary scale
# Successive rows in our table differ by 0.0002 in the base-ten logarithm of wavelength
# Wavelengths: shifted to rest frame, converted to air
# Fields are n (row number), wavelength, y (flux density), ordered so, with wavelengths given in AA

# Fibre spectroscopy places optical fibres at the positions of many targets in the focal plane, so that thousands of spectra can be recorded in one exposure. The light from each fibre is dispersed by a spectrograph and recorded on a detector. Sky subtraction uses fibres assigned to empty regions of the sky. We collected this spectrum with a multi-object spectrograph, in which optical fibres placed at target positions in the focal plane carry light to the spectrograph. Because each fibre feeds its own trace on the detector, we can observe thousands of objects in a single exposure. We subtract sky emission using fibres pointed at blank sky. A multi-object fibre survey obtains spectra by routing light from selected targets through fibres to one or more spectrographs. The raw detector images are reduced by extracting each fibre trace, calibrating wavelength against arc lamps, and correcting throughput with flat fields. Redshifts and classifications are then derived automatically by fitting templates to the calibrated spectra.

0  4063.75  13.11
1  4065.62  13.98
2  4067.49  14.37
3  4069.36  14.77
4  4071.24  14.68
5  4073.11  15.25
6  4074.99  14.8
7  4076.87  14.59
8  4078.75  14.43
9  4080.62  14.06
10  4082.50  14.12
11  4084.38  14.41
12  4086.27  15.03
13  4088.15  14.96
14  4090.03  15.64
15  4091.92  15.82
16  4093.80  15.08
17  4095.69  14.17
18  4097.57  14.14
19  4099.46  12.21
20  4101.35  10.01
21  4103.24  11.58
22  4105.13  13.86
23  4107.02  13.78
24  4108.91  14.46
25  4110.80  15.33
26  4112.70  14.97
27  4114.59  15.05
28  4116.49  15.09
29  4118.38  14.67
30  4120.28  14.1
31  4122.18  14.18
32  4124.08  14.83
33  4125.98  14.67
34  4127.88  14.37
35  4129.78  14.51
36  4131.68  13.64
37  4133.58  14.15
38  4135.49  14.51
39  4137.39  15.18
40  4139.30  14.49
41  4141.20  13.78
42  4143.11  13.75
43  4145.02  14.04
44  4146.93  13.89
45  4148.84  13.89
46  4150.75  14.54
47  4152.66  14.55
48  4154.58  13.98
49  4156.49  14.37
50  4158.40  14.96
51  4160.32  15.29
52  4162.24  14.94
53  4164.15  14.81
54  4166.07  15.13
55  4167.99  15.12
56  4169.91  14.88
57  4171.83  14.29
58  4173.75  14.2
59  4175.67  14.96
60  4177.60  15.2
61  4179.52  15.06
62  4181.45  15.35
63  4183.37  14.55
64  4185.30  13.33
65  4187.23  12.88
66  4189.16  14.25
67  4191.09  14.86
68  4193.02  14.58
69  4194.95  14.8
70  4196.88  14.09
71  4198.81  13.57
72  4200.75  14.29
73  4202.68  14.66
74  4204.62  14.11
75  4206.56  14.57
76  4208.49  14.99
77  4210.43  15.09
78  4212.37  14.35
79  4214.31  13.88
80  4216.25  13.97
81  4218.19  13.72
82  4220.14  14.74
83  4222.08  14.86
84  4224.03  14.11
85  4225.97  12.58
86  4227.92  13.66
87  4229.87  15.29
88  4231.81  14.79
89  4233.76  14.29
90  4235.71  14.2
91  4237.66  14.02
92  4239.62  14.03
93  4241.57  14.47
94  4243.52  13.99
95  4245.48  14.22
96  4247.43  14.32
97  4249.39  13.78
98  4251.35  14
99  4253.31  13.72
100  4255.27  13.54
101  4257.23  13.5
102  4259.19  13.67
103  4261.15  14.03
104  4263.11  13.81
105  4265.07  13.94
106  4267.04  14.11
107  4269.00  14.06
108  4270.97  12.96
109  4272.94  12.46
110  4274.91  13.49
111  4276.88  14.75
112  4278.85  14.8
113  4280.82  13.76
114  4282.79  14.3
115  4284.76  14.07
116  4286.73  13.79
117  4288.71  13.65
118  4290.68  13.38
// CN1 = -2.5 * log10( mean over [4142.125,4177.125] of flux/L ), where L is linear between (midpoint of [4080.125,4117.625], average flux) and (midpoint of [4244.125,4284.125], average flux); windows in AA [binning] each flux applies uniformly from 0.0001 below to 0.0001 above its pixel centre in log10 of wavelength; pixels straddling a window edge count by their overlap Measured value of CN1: -0.04 mag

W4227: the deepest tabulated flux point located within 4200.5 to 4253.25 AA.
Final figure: 12.58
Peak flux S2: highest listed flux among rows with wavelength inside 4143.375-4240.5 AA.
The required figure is 15.35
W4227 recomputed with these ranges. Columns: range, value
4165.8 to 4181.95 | 14.2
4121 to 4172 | 13.64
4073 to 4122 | 10.01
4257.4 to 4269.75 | 13.67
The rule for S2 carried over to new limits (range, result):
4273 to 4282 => 14.8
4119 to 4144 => 15.18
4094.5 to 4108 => 14.17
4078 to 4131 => 15.82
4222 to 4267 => 15.29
